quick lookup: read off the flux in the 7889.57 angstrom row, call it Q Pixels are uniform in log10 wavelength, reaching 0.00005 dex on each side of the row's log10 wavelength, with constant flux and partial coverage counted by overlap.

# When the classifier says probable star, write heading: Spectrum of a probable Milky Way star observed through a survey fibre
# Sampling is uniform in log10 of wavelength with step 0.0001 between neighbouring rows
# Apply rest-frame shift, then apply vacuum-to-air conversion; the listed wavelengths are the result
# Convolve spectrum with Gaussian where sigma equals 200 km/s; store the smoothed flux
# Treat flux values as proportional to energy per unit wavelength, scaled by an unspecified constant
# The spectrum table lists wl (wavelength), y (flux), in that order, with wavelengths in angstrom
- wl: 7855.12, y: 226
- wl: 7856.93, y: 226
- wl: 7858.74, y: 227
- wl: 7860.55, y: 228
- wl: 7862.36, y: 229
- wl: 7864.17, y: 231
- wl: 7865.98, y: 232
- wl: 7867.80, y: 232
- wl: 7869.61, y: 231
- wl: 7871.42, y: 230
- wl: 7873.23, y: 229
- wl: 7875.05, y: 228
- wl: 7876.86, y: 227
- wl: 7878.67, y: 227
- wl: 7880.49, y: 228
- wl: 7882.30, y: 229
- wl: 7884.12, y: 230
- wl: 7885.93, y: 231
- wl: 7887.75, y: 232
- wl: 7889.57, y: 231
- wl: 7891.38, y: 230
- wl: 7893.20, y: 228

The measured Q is 231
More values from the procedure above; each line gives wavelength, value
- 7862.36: 229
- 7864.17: 231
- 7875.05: 228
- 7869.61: 231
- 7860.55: 228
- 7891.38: 230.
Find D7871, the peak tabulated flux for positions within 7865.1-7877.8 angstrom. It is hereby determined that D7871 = 232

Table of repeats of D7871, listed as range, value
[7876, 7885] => 230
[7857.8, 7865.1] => 231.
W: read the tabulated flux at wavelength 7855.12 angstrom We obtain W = 226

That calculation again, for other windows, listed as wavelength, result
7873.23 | 229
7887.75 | 232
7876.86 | 227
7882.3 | 229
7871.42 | 230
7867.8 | 232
